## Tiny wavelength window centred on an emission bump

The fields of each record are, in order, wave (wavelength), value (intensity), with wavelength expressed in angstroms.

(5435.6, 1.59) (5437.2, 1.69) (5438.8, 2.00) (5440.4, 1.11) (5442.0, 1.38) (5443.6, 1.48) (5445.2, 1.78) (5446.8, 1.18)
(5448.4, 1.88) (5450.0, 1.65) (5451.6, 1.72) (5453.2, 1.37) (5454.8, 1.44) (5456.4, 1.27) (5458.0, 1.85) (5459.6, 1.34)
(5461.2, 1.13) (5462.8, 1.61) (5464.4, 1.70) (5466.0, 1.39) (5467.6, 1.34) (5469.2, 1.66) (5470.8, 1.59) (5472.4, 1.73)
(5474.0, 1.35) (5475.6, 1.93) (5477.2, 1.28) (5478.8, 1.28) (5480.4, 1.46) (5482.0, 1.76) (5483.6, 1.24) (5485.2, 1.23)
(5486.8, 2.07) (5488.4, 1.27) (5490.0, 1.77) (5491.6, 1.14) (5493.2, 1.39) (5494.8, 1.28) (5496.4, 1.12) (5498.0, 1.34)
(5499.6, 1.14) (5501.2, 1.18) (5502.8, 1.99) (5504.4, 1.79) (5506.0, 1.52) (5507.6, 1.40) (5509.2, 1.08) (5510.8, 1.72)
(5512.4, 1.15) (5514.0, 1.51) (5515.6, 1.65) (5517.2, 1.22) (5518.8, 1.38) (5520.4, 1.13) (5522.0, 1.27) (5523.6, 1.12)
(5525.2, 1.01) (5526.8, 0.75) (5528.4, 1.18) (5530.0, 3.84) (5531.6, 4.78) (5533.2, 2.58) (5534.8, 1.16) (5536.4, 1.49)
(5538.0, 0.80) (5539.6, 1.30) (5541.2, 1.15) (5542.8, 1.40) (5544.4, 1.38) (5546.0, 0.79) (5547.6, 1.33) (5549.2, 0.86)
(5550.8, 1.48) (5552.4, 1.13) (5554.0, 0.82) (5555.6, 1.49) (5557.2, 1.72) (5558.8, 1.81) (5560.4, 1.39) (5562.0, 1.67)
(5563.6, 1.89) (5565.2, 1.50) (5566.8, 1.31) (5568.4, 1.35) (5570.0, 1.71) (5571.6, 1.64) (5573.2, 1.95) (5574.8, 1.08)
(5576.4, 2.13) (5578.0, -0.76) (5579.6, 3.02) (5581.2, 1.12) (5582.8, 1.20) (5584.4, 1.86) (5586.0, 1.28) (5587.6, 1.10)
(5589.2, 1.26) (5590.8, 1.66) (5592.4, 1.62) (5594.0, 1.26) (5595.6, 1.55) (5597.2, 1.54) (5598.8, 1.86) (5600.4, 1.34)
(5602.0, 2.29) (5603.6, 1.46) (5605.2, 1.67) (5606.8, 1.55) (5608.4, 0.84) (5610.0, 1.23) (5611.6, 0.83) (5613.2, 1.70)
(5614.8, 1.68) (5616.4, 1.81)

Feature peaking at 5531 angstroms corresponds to H-gamma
